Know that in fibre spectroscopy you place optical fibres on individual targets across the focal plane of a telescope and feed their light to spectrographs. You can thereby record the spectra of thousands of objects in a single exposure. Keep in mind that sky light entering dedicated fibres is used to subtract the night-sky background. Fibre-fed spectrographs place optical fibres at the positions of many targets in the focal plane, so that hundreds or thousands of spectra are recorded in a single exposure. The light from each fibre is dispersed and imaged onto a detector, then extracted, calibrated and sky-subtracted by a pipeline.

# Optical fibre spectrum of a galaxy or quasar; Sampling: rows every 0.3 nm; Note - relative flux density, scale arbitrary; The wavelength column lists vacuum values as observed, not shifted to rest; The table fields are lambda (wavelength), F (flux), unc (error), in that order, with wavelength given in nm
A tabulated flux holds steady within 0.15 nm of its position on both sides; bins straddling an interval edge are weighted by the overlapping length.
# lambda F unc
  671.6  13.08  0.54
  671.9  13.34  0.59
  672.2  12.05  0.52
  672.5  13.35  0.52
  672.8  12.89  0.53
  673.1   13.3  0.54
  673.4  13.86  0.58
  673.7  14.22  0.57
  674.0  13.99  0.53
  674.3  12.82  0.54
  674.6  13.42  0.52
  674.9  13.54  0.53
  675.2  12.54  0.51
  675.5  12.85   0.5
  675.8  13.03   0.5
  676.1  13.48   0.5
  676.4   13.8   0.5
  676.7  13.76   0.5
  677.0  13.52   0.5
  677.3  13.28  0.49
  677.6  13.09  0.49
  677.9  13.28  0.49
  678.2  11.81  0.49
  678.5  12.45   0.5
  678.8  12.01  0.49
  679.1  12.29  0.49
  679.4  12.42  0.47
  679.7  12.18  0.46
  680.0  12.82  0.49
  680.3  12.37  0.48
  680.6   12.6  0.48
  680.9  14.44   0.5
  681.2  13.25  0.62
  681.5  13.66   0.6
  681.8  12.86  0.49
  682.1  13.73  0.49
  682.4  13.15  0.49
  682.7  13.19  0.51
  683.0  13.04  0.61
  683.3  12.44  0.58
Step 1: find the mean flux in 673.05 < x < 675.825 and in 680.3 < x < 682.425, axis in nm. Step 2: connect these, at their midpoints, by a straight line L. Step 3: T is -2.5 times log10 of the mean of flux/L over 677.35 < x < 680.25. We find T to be 0.07 mag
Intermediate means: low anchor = 13.4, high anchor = 13.3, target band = 12.5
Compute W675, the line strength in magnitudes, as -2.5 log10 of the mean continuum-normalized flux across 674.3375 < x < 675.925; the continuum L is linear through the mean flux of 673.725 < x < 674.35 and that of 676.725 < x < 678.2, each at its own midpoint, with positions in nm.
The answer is 0.04 mag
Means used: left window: 13.7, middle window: 13.1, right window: 13.2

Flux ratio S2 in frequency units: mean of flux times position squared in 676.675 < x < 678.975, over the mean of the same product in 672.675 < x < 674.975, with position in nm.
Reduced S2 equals 1.0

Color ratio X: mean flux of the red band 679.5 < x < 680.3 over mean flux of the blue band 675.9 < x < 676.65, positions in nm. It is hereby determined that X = 0.92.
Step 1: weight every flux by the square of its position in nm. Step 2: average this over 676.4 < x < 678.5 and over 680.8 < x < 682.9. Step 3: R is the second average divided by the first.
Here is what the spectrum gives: 1.04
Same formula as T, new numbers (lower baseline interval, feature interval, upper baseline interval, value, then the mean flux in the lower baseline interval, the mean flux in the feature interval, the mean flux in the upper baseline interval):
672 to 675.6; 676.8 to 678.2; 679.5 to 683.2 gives 0.00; 13.2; 13.2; 13.1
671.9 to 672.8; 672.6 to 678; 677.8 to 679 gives -0.06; 12.8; 13.4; 12.3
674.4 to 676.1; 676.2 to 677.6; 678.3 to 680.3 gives -0.06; 13.1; 13.5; 12.3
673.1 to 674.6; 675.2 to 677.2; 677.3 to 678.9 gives -0.02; 13.7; 13.3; 12.6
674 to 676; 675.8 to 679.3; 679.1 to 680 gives -0.02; 13.1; 13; 12.4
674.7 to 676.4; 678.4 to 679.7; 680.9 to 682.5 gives 0.09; 13.2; 12.3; 13.4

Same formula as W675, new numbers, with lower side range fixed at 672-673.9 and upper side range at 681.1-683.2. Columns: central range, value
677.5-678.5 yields 0.051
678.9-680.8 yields 0.065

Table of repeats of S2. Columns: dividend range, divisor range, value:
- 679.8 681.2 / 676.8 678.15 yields 1.00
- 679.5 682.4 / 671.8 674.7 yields 1.01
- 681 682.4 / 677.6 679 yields 1.09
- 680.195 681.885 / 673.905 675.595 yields 1.02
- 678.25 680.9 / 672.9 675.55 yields 0.95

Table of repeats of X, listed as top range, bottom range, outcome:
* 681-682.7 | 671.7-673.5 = 1.02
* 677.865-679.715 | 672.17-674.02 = 0.92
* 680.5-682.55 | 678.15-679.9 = 1.10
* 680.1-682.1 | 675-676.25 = 1.02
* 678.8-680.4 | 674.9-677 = 0.93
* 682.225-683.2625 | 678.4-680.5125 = 1.06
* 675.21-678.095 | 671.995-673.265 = 1.03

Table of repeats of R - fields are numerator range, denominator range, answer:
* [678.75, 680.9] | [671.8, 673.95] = 0.96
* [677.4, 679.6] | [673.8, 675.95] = 0.96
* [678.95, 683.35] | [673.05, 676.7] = 0.98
